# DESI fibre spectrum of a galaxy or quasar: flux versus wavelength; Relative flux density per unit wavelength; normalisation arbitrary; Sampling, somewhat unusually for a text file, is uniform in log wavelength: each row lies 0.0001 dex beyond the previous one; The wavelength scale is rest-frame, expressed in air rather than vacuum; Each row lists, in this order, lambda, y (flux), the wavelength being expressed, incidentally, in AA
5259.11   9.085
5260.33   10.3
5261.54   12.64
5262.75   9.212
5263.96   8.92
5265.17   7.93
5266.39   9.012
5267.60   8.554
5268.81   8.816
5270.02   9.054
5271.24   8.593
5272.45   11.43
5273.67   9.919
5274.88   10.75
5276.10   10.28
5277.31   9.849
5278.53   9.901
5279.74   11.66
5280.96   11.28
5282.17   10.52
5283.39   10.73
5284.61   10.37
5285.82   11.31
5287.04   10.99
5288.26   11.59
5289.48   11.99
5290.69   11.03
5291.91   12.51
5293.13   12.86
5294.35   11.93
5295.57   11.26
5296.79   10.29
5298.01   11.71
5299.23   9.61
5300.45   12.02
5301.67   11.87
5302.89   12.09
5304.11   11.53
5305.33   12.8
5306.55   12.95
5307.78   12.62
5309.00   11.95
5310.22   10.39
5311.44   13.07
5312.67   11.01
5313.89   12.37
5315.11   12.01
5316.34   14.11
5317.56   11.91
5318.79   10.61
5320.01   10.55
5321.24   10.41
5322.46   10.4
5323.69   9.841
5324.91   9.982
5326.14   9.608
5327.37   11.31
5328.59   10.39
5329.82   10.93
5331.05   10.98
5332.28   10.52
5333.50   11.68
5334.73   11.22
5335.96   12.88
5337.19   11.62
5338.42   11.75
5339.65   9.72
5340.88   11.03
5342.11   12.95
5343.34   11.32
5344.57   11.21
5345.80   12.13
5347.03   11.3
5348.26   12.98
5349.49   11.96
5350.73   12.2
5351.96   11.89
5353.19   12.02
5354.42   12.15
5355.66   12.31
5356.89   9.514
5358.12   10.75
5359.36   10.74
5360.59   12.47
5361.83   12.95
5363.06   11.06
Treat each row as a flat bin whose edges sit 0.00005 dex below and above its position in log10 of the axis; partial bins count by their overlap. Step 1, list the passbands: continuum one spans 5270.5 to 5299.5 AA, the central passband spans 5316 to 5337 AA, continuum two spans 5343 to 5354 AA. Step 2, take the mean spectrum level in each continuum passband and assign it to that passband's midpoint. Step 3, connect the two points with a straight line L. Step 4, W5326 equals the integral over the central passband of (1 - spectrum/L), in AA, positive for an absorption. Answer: 1.1 AA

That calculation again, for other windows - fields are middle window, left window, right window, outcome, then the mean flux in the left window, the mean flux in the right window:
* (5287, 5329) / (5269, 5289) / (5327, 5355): -1.9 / 10.5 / 11.6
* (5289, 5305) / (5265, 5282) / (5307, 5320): -0.8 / 9.86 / 11.9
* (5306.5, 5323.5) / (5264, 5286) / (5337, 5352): -1.1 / 9.95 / 11.7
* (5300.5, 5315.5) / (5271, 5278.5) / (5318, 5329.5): -2.5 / 10.2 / 10.4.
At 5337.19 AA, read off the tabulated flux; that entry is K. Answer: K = 11.62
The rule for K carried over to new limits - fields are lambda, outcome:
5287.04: 10.99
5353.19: 12.02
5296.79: 10.29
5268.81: 8.816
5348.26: 12.98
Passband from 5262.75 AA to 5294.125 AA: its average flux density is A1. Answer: 10.4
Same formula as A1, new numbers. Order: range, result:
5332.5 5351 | 11.7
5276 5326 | 11.4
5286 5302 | 11.5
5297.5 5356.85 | 11.5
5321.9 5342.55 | 11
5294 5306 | 11.5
